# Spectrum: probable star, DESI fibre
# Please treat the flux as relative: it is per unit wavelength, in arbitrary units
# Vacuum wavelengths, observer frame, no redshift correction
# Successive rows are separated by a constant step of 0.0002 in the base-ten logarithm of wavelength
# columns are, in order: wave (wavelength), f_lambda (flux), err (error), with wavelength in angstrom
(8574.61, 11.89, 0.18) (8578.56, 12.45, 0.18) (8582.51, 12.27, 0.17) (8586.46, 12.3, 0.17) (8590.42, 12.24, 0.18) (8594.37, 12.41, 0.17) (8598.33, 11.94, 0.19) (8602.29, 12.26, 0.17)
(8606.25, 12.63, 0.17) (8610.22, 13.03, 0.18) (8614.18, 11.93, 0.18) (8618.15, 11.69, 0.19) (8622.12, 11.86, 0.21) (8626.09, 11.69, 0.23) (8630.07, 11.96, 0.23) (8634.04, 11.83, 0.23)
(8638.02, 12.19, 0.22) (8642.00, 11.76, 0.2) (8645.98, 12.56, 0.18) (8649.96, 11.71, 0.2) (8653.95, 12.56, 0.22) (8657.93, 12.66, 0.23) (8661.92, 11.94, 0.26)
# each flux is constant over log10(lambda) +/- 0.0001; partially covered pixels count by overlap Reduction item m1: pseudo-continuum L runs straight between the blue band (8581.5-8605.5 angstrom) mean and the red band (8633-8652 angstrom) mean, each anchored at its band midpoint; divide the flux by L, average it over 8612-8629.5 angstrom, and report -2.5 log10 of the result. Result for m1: 0.03 mag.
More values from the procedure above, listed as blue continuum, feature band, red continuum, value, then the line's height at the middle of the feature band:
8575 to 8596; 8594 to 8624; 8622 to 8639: -0.011 mag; 12.1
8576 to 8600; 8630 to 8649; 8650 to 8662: 0.024 mag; 12.3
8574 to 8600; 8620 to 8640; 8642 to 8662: 0.032 mag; 12.3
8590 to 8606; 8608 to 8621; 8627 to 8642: -0.007 mag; 12.1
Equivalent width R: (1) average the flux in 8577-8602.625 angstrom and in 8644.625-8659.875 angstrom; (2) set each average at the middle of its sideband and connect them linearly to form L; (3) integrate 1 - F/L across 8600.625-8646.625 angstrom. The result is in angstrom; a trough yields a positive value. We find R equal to 0.82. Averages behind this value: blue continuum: 12.3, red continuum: 12.4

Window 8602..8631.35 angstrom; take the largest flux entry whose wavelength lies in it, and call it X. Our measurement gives 13.03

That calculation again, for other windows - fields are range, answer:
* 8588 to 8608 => 12.63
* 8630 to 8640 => 12.19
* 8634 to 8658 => 12.66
